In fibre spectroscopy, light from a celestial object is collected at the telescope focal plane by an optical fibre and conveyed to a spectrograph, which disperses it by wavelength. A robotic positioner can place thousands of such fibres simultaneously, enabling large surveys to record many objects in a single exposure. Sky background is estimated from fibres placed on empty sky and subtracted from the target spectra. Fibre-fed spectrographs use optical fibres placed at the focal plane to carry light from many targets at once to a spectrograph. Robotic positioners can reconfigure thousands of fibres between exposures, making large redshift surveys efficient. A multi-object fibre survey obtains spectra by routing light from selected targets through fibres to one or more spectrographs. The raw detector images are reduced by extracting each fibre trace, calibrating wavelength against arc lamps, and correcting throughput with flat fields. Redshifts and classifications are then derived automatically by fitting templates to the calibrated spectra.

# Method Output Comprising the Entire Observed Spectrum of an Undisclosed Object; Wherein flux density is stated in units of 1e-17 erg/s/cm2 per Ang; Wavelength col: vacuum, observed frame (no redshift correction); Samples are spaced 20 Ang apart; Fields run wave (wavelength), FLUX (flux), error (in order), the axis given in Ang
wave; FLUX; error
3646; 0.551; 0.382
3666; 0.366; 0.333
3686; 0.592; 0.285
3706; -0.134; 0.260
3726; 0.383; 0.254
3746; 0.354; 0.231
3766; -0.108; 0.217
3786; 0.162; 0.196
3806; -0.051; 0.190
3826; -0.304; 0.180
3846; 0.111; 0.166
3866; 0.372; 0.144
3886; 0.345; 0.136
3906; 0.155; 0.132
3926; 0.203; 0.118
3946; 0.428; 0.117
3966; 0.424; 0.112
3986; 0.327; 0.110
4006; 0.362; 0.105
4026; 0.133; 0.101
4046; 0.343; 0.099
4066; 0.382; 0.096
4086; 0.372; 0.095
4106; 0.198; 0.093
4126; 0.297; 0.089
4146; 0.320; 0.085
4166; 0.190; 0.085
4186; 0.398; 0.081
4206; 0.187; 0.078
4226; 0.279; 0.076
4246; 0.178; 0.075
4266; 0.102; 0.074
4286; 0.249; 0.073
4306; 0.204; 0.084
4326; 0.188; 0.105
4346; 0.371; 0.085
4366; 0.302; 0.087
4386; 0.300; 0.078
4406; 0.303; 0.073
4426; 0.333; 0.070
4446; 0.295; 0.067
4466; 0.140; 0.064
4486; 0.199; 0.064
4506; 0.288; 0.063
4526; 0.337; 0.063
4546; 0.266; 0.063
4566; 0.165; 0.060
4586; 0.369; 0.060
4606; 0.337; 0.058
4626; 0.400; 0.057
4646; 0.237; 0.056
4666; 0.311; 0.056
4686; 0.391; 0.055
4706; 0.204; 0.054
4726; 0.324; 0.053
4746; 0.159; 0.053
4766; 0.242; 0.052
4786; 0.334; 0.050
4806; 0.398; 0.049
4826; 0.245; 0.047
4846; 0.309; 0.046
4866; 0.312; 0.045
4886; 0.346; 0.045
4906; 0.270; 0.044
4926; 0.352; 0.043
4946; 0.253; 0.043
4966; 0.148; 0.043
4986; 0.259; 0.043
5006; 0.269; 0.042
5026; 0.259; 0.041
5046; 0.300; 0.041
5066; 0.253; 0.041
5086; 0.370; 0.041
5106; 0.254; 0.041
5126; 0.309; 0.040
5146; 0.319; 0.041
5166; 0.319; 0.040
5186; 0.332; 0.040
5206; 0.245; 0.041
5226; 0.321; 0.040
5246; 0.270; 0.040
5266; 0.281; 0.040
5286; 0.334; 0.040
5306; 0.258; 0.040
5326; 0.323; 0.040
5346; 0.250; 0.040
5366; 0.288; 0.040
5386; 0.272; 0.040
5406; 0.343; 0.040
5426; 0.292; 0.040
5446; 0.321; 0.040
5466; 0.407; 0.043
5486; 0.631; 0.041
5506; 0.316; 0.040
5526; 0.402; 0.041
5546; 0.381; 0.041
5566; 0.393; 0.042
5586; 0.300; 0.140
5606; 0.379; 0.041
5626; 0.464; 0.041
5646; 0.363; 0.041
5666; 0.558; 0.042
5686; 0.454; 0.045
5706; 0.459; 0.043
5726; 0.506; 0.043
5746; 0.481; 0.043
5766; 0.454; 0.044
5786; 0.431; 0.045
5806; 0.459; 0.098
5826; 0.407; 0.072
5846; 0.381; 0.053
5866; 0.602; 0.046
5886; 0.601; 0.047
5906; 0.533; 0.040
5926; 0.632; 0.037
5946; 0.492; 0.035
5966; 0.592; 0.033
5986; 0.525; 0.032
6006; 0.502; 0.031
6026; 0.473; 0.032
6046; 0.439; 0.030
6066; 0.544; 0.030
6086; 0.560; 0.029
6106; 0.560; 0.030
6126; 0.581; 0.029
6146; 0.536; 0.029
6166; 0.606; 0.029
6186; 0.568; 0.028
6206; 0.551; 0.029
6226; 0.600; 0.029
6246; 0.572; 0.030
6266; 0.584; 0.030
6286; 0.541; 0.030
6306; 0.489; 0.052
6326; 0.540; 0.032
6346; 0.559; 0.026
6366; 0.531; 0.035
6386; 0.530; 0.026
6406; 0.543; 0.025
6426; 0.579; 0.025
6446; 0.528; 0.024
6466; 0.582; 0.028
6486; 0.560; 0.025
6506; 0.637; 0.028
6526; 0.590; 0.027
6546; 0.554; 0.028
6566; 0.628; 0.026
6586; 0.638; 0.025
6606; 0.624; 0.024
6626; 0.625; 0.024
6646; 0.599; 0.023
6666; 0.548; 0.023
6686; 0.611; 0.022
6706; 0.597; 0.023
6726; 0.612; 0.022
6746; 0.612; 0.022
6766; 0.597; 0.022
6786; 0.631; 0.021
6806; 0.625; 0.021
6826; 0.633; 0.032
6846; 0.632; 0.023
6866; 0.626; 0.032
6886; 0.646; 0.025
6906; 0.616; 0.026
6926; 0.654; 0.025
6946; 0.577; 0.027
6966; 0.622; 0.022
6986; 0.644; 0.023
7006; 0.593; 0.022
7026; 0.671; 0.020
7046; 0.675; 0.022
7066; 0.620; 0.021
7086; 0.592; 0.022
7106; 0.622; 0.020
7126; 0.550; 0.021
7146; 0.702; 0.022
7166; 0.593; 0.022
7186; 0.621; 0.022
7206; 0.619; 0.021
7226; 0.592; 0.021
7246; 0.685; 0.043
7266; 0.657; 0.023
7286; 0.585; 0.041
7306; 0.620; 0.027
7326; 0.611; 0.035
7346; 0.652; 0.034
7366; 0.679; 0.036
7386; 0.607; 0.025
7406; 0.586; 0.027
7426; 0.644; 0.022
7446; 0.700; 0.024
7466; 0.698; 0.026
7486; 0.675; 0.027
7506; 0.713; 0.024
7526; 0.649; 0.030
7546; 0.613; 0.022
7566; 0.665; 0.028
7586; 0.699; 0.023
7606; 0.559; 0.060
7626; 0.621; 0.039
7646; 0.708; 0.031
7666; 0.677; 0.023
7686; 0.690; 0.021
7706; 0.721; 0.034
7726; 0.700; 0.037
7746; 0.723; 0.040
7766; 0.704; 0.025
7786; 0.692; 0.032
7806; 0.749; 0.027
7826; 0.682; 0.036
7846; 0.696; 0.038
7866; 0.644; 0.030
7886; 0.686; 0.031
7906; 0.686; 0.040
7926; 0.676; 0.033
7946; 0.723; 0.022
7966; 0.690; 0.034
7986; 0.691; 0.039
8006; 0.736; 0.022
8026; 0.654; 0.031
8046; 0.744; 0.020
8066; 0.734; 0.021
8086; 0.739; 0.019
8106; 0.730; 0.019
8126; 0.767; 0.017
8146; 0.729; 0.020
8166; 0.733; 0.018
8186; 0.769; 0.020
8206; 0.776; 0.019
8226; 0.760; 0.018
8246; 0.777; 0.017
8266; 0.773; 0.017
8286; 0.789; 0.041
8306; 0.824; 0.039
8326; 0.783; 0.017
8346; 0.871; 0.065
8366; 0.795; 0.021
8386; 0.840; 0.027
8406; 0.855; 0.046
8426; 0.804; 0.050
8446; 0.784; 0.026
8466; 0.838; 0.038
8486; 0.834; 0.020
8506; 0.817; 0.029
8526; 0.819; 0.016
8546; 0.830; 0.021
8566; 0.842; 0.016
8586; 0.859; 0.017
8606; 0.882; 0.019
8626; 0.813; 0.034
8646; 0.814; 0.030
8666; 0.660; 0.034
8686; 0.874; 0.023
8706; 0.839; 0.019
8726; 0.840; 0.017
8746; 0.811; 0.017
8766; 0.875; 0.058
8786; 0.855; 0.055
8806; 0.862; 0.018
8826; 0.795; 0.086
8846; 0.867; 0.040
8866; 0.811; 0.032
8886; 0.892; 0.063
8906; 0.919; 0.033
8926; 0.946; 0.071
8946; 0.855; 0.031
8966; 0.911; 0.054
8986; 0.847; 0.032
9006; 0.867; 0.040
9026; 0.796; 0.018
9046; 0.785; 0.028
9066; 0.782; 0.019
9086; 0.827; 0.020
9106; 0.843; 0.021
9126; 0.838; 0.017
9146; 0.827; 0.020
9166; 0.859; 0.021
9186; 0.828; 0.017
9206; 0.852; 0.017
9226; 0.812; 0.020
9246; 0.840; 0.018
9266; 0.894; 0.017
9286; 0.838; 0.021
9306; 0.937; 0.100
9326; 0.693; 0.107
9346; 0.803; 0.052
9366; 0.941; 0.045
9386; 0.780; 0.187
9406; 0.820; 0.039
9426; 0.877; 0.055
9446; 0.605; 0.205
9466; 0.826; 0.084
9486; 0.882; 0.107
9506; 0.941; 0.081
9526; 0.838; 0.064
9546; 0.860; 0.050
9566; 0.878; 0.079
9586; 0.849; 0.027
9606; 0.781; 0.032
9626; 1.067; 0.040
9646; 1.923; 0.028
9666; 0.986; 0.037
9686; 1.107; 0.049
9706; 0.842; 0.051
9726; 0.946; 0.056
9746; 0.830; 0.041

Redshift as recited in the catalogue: 0.470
